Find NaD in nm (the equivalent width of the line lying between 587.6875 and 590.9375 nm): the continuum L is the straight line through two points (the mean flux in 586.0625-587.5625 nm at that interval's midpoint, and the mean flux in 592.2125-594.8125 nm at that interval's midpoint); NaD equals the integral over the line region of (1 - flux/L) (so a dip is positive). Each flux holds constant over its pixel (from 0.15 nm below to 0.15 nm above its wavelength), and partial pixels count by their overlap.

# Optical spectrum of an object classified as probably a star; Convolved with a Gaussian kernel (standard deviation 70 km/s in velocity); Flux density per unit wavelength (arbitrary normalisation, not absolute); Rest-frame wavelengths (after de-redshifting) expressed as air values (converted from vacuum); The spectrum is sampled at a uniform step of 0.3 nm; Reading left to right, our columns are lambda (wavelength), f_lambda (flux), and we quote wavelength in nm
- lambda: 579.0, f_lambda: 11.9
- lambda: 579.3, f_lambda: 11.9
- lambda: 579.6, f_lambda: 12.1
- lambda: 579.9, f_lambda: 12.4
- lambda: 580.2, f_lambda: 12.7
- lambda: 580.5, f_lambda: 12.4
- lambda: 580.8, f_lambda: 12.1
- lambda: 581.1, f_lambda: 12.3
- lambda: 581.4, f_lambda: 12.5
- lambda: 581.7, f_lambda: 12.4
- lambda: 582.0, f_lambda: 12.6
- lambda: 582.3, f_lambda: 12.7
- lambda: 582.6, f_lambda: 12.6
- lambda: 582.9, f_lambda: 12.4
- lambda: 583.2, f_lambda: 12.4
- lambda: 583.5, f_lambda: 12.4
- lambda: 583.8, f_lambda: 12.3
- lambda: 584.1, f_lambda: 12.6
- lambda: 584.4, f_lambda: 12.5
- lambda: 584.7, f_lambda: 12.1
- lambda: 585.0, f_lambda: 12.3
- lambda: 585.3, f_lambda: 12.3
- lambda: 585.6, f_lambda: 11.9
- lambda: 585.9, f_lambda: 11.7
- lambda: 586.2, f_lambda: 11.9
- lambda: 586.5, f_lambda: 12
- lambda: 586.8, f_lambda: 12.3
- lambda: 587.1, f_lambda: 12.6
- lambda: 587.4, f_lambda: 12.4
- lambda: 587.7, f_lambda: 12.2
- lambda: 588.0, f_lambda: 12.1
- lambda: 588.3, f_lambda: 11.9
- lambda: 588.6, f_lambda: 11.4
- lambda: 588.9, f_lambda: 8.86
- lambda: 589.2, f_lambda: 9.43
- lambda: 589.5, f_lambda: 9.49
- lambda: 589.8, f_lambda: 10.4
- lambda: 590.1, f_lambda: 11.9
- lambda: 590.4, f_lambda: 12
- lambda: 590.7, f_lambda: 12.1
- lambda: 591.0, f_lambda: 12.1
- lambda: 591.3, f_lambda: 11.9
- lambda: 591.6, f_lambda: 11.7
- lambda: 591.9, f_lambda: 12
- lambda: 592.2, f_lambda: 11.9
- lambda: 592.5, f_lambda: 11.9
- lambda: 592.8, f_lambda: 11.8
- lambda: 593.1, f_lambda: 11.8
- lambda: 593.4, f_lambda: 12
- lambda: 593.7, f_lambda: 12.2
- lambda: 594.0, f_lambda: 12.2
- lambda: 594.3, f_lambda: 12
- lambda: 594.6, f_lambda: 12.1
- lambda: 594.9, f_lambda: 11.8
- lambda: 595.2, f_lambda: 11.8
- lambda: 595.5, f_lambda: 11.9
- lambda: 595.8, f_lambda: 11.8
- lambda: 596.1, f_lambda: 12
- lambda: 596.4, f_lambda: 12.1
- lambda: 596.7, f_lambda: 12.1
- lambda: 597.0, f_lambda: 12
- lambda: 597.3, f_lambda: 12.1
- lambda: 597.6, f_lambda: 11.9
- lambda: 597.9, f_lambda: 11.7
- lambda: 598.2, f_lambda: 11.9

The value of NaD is 0.29 nm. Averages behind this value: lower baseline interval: 12.2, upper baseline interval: 12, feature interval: 11.1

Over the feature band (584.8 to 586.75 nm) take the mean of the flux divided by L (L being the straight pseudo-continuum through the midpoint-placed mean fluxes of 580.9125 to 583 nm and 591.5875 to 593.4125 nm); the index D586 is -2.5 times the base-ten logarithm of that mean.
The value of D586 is 0.02 mag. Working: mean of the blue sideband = 12.5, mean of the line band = 12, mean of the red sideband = 11.9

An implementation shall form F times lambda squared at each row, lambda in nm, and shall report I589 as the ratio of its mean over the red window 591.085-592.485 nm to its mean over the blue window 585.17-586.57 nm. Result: 1.01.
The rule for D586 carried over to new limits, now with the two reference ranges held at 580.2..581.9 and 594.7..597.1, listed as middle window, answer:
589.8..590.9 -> 0.03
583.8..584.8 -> -0.01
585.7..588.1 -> 0.01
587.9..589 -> 0.10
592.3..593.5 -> 0.01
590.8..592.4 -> 0.01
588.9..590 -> 0.24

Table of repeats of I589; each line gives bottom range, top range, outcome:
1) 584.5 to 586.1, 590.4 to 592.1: 1.01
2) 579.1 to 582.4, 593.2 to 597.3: 1.02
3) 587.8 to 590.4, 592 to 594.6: 1.13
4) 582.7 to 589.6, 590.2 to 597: 1.04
